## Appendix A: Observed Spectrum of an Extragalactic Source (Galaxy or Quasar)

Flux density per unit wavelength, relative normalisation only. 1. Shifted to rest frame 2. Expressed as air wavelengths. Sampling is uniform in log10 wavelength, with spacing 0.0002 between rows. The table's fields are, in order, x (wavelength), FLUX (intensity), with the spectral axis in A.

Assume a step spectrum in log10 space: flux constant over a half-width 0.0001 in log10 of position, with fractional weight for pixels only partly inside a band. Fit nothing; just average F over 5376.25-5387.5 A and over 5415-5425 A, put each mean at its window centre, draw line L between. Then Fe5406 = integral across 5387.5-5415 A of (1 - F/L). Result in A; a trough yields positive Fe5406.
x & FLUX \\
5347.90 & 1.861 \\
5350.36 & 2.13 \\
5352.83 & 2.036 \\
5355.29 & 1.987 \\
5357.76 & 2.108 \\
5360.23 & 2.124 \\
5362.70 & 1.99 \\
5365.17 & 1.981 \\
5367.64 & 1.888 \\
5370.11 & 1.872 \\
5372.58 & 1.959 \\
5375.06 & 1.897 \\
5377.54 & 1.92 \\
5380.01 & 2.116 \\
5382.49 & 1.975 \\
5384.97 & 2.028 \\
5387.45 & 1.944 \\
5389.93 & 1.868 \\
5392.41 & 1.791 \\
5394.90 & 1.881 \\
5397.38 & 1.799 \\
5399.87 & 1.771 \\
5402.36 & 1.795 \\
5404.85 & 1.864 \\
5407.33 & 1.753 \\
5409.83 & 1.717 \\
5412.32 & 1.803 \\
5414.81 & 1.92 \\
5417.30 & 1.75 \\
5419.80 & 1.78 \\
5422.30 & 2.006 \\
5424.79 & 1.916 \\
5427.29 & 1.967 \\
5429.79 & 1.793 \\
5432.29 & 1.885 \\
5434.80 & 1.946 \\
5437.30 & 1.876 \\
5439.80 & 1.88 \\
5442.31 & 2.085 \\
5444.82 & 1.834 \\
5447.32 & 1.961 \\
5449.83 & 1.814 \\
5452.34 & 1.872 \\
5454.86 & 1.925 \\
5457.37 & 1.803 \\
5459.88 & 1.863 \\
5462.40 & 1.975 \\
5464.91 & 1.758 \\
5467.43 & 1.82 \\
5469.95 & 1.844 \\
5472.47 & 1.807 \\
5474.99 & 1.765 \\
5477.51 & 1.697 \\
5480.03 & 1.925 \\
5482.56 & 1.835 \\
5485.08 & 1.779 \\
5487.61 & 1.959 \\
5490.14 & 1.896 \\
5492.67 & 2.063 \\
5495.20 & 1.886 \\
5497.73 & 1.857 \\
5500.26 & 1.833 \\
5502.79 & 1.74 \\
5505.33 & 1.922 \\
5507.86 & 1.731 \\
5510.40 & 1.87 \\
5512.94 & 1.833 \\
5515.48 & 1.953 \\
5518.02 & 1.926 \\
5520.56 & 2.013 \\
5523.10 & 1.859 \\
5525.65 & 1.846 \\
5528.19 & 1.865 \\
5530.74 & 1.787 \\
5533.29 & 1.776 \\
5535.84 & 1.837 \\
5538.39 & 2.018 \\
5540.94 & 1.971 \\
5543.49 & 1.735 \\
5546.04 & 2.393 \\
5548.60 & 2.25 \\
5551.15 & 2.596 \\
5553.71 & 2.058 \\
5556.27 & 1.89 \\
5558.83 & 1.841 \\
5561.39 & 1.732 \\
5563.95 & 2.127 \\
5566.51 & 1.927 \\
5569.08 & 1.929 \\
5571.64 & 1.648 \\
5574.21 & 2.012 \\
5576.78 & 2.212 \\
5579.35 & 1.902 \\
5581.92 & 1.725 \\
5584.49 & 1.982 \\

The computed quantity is 1.6 A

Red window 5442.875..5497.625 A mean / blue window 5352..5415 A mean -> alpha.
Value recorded 1.0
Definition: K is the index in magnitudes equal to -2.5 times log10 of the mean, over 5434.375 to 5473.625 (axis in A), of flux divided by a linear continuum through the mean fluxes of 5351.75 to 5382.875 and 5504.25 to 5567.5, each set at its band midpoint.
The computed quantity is 0.05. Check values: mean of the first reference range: 1.99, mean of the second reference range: 1.95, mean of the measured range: 1.88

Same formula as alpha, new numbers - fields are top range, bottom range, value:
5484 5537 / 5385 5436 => 1.01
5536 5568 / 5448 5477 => 1.11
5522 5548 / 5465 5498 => 1.04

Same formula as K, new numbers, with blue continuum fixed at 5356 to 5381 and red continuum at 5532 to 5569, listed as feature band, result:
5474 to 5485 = 0.11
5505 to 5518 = 0.08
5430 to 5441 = 0.06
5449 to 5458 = 0.08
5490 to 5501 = 0.05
